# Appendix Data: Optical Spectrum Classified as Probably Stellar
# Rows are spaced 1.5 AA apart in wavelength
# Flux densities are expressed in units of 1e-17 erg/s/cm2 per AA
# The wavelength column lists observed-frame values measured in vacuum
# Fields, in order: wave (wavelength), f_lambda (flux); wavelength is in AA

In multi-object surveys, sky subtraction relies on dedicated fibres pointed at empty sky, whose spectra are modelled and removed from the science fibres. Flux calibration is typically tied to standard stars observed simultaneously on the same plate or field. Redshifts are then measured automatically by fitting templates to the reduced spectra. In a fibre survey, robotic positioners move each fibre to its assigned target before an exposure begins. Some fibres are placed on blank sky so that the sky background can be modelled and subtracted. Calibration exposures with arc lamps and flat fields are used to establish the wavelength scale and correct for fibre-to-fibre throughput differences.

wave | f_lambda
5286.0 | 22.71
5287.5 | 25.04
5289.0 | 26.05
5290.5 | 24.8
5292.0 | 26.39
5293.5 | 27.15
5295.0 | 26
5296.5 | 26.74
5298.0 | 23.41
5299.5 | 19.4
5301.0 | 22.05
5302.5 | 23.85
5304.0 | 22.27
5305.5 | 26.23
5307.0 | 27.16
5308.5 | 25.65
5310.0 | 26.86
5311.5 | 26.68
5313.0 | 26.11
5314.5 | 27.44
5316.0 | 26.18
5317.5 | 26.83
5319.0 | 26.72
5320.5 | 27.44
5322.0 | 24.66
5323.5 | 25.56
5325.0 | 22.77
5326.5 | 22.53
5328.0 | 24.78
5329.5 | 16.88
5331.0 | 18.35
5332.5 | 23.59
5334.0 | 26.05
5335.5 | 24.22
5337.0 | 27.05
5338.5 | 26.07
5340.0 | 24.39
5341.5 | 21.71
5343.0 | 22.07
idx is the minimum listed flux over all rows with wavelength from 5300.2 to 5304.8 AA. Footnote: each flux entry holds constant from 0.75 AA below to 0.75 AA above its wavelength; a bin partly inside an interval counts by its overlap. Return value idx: 22.05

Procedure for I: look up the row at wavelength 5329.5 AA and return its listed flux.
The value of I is 16.88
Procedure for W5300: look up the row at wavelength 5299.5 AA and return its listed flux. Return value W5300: 19.4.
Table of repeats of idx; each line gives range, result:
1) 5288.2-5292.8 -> 24.8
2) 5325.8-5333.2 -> 16.88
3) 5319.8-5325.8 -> 22.77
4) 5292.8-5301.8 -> 19.4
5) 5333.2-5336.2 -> 24.22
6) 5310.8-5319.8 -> 26.11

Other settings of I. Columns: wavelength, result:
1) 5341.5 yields 21.71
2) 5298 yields 23.41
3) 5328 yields 24.78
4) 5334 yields 26.05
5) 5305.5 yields 26.23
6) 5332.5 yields 23.59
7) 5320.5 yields 27.44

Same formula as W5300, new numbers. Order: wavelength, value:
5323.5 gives 25.56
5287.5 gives 25.04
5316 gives 26.18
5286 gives 22.71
